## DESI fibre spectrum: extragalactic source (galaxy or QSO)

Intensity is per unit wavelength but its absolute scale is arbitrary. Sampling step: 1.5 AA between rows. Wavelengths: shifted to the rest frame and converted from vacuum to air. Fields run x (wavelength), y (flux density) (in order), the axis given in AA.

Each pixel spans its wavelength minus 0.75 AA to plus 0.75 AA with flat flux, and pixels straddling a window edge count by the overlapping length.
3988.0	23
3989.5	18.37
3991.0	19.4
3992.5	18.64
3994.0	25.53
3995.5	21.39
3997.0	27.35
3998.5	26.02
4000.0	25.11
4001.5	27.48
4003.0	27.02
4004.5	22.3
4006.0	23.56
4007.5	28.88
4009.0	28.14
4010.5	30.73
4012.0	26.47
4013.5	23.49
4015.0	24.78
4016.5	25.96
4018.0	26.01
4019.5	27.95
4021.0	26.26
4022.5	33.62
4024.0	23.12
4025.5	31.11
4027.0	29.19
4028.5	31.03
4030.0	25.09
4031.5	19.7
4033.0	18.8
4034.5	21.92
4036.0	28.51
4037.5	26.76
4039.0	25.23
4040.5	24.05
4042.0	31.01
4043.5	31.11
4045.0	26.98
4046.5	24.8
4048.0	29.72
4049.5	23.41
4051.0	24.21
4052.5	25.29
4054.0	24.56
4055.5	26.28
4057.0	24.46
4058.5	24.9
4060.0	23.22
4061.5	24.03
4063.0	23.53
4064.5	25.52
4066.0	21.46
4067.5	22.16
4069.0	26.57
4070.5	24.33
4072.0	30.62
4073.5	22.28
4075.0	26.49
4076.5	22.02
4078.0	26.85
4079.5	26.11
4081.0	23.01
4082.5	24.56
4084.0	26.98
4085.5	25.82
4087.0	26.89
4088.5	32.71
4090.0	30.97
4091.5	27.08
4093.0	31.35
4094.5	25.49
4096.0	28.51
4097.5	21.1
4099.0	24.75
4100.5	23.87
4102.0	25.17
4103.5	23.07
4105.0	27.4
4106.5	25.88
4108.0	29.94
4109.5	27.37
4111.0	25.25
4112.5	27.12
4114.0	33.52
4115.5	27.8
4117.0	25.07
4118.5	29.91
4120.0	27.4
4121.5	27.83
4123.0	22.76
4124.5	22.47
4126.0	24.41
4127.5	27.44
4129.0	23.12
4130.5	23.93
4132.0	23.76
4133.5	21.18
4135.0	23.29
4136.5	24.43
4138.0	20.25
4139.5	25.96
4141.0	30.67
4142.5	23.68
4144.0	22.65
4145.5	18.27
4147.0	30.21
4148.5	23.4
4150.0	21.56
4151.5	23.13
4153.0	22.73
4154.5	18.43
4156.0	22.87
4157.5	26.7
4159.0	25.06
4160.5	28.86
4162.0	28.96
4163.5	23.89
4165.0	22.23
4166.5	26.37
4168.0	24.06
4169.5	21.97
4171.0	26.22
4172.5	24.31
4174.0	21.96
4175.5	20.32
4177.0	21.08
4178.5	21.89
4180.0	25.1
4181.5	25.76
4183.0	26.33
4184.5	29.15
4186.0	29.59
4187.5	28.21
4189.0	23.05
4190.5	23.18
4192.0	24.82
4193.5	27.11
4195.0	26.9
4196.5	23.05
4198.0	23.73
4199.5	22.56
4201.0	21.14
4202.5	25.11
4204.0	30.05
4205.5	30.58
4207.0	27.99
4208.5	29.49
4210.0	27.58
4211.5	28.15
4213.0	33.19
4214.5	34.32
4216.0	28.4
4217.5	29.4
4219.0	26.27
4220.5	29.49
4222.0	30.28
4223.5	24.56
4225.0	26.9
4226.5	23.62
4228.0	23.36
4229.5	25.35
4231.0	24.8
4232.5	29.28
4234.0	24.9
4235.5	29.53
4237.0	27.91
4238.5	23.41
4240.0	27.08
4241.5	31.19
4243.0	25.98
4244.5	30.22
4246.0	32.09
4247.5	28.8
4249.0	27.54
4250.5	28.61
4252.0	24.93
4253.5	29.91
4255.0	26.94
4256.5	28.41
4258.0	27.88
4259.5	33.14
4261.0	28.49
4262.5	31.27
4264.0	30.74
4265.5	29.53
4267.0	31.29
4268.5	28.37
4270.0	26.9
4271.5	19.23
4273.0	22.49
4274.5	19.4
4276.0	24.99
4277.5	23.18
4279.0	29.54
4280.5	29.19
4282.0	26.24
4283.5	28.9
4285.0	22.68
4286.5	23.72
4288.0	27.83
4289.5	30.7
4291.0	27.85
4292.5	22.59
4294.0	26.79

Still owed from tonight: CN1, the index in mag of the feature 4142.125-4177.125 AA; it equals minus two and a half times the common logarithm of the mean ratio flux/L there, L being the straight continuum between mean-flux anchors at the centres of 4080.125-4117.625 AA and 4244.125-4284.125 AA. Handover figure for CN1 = 0.14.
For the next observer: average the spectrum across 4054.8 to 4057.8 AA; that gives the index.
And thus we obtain 25.3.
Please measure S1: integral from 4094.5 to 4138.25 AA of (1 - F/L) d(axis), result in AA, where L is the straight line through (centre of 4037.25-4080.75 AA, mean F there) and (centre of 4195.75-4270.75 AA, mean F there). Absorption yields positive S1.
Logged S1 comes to 1.2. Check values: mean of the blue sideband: 25.4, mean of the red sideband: 27.9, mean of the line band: 25.5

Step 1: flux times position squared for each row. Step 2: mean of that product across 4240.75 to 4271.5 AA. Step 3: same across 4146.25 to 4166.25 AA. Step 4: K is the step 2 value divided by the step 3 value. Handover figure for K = 1.24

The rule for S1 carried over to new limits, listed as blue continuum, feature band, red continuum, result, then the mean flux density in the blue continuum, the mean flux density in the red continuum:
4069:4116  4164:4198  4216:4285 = 3.0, 26.6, 27.3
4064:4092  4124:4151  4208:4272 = 2.8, 25.9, 28.1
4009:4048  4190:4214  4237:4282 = 0.6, 26.6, 27.6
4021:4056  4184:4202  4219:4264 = 1.5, 26.3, 27.8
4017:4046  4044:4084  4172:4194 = 2.0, 26.7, 24.8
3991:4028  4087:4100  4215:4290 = -0.5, 26.1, 27.3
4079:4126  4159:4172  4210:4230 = 1.0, 26.6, 28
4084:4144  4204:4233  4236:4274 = -0.6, 26.1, 28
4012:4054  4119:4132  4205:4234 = 1.0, 26.2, 27.9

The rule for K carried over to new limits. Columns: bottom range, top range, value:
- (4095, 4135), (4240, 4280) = 1.16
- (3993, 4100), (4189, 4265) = 1.16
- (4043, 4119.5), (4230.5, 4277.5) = 1.15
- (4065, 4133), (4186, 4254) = 1.11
